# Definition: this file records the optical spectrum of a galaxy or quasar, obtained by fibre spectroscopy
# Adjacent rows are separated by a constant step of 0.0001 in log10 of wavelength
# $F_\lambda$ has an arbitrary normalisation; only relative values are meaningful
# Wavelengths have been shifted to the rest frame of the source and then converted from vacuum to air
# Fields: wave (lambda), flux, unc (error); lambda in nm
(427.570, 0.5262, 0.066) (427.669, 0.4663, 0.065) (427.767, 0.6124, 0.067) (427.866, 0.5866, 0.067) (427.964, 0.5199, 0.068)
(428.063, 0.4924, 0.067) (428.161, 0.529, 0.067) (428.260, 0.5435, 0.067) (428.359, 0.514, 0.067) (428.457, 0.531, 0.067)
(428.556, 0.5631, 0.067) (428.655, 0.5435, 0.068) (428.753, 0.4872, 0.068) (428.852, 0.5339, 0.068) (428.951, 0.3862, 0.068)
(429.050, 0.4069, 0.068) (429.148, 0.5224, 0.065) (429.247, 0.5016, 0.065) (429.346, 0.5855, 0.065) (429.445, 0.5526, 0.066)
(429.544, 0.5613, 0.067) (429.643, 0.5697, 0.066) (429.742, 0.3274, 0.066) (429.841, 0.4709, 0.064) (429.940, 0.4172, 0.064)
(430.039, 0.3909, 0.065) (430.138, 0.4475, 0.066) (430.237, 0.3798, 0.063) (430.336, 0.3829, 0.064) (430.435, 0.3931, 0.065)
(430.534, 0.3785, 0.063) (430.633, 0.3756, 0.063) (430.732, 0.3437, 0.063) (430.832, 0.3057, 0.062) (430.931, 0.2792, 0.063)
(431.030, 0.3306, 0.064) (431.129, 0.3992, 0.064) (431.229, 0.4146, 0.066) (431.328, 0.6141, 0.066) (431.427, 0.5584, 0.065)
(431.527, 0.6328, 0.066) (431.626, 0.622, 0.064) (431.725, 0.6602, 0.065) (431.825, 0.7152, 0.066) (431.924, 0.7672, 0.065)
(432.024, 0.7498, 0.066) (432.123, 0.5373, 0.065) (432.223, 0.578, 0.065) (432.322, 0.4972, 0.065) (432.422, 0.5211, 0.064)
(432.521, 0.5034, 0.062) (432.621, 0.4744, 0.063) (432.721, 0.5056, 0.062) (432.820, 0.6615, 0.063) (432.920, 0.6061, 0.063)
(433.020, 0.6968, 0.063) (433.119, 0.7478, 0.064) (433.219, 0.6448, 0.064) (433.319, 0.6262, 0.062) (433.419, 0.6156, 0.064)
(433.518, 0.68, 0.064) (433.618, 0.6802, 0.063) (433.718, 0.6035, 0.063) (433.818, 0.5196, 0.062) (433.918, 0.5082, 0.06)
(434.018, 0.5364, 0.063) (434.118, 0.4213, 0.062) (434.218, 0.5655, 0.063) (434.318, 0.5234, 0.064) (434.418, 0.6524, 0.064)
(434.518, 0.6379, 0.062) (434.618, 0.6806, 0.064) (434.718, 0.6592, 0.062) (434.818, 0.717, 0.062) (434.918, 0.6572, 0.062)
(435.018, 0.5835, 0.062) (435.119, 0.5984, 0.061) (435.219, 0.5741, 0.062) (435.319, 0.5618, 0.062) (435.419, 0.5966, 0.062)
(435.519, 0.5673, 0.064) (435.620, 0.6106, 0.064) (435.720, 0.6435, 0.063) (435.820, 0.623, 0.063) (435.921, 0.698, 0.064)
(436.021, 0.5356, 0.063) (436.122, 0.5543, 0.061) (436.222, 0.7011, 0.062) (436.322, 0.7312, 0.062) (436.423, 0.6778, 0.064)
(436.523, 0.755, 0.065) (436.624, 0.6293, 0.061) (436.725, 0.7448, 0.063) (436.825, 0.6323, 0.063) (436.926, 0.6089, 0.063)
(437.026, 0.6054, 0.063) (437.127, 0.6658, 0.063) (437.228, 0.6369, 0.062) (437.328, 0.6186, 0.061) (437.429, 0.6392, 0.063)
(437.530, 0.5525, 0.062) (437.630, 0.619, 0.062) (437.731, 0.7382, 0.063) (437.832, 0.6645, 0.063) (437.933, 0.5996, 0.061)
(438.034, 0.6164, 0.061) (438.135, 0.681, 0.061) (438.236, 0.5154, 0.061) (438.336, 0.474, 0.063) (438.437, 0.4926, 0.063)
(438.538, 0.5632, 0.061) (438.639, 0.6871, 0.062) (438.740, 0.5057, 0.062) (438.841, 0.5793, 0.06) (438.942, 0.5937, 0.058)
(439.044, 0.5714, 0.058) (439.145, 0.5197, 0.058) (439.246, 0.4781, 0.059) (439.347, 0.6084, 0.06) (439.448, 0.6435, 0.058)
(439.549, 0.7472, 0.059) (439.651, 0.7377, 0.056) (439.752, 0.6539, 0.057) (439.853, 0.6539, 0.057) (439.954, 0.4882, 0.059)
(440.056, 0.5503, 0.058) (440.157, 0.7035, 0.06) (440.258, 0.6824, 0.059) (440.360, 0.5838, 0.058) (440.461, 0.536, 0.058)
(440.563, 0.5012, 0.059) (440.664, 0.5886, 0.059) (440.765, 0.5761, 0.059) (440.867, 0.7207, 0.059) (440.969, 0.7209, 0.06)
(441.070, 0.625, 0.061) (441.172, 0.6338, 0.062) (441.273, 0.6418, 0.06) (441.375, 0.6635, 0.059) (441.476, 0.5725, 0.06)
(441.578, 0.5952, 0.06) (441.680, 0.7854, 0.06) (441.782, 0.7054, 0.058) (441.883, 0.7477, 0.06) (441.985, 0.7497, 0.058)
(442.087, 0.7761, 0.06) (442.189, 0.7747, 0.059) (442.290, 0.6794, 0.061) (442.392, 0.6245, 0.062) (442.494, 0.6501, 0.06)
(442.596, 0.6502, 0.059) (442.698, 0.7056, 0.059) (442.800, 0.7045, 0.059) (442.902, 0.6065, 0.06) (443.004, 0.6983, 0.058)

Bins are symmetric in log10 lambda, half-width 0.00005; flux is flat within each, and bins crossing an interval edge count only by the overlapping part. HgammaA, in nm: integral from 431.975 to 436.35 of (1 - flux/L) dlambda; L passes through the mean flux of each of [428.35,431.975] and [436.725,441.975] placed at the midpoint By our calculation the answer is -0.49 nm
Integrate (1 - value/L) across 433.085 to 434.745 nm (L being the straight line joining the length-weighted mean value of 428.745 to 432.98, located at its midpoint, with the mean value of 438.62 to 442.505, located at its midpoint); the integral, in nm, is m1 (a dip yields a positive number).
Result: -0.19 nm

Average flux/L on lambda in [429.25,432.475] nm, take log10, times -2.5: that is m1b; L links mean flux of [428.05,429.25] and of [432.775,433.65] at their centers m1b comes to 0.18 mag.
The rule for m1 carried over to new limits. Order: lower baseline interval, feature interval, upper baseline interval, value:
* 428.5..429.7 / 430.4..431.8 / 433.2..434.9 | 0.25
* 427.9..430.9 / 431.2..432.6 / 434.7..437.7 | -0.19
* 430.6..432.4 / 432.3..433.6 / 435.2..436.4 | -0.11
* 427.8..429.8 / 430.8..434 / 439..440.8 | -0.17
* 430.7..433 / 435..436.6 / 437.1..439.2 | -0.15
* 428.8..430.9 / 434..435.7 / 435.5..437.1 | 0.00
